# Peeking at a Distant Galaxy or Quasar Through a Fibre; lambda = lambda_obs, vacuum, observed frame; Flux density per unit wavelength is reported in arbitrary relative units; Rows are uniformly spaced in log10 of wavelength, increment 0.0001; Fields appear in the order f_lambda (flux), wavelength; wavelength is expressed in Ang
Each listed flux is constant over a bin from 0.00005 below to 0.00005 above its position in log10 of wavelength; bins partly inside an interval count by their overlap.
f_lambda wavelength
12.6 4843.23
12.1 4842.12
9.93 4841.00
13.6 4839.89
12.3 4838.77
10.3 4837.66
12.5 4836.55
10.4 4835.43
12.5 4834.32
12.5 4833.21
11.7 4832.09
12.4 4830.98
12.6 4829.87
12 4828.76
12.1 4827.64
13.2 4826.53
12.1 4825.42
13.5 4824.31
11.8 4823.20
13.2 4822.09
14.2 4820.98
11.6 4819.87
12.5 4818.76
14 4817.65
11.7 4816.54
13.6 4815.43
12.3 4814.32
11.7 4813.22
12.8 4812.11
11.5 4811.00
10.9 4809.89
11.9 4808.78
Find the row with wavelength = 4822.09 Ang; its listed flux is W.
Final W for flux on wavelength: 13.2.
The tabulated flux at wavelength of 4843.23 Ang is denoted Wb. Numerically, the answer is 12.6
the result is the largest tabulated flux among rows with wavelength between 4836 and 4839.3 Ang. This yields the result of 12.5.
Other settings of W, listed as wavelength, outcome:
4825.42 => 12.1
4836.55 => 12.5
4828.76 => 12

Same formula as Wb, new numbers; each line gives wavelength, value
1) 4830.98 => 12.4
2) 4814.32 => 12.3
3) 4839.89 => 13.6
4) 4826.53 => 13.2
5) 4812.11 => 12.8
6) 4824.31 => 13.5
